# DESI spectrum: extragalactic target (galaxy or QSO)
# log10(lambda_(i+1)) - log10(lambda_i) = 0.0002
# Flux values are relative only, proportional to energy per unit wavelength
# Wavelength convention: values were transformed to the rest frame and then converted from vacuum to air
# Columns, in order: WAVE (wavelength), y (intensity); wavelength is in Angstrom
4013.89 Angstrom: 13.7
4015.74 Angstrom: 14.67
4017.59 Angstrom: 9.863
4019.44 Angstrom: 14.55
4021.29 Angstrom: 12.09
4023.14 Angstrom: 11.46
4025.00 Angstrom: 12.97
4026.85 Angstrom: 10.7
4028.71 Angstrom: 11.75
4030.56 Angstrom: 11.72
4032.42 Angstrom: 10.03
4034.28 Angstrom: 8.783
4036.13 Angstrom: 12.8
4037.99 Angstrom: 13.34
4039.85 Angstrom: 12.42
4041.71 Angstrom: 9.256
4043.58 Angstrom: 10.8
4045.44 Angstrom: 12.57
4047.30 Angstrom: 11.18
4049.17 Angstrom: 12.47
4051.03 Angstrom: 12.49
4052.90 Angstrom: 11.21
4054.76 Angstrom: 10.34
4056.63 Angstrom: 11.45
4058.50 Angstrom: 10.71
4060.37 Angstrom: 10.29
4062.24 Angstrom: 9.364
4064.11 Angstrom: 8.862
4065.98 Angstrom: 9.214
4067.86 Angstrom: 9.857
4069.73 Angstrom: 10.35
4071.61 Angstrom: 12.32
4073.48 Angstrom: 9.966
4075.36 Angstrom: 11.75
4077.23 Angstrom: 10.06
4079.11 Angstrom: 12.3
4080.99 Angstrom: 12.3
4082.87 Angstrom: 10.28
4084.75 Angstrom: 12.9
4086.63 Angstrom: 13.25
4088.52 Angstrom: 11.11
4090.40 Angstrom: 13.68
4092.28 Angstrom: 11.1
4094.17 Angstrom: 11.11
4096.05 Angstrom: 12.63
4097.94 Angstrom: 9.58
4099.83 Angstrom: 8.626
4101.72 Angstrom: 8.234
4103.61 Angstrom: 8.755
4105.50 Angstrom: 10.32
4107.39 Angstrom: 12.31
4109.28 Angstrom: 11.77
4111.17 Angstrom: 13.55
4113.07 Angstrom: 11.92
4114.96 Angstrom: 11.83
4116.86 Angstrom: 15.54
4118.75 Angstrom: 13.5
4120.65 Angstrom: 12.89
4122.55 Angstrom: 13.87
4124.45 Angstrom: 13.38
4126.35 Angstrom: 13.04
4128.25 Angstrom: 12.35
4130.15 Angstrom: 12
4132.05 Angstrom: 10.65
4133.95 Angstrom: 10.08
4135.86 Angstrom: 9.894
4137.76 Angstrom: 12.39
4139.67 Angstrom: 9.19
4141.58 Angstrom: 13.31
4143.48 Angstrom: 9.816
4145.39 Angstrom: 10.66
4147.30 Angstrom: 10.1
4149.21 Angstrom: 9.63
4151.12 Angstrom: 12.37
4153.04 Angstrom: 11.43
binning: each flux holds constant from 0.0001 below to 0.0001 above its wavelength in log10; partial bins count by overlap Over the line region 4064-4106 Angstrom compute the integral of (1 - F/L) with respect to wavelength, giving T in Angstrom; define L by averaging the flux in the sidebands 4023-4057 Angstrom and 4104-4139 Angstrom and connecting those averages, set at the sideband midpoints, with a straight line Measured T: 3.6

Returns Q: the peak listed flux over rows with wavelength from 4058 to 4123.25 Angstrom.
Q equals 15.54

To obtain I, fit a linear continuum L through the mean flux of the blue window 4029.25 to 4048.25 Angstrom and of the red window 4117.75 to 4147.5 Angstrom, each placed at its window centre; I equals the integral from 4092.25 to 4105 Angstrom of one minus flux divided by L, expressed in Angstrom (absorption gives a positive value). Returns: 1.81 Angstrom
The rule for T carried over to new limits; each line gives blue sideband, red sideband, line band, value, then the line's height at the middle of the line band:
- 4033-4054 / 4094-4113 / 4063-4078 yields 1.2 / 11.2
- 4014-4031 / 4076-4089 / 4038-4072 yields 3.2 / 12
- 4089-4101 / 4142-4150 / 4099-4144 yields -4.3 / 10.7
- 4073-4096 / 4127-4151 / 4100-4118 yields -0.2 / 11.4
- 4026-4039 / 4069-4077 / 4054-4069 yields 1.5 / 11.1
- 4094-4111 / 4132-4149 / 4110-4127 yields -4.4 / 10.5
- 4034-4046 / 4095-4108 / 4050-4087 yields -0.4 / 10.8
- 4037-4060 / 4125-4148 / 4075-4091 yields -0.8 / 11.4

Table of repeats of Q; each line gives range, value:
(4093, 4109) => 12.63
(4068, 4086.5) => 12.9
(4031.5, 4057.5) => 13.34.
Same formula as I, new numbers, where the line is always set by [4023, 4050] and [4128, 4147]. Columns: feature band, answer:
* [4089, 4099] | -0.3 Angstrom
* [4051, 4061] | 0.4 Angstrom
